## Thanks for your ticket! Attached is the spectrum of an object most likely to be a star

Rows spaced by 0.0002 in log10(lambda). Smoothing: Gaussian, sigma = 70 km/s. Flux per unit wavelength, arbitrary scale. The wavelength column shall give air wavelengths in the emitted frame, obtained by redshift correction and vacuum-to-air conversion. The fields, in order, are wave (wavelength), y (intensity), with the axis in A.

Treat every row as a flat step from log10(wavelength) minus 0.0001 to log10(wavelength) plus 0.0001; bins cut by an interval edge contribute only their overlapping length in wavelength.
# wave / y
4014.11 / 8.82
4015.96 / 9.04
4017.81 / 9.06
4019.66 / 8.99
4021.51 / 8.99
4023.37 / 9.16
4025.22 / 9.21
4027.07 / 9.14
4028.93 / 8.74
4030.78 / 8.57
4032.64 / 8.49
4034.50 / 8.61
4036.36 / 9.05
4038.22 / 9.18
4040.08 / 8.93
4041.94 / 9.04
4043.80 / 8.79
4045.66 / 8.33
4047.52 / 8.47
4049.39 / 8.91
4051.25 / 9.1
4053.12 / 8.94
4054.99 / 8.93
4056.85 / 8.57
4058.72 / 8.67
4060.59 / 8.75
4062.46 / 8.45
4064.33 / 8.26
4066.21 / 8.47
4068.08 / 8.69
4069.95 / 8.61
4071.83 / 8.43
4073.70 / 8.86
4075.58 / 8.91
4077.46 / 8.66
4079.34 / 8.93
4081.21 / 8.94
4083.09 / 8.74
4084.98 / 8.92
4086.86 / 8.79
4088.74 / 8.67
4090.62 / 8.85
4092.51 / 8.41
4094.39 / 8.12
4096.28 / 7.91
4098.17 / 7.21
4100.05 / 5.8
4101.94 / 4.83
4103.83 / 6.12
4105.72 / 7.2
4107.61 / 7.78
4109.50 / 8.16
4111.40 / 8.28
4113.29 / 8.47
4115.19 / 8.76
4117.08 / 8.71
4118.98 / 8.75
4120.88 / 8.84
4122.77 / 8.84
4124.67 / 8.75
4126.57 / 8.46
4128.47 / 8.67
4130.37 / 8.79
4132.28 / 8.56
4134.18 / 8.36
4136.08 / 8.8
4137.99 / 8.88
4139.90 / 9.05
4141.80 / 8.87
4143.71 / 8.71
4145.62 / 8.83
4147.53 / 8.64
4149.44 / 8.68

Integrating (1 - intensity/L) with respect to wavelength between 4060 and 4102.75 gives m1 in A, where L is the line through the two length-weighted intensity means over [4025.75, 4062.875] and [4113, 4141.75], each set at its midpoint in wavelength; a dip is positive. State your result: 2.38 A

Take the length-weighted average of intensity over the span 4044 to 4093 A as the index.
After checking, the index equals 8.71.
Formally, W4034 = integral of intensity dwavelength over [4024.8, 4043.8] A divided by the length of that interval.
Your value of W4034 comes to 8.88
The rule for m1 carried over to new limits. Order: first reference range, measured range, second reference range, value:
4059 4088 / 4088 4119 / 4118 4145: 3.5 A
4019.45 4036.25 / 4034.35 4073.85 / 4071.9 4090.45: 0.5 A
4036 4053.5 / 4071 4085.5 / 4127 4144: 0.0 A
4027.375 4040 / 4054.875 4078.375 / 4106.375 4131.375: 0.2 A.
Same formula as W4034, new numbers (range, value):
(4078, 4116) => 7.95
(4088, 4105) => 7.31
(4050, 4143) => 8.4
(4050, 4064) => 8.76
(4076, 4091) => 8.82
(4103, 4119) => 8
